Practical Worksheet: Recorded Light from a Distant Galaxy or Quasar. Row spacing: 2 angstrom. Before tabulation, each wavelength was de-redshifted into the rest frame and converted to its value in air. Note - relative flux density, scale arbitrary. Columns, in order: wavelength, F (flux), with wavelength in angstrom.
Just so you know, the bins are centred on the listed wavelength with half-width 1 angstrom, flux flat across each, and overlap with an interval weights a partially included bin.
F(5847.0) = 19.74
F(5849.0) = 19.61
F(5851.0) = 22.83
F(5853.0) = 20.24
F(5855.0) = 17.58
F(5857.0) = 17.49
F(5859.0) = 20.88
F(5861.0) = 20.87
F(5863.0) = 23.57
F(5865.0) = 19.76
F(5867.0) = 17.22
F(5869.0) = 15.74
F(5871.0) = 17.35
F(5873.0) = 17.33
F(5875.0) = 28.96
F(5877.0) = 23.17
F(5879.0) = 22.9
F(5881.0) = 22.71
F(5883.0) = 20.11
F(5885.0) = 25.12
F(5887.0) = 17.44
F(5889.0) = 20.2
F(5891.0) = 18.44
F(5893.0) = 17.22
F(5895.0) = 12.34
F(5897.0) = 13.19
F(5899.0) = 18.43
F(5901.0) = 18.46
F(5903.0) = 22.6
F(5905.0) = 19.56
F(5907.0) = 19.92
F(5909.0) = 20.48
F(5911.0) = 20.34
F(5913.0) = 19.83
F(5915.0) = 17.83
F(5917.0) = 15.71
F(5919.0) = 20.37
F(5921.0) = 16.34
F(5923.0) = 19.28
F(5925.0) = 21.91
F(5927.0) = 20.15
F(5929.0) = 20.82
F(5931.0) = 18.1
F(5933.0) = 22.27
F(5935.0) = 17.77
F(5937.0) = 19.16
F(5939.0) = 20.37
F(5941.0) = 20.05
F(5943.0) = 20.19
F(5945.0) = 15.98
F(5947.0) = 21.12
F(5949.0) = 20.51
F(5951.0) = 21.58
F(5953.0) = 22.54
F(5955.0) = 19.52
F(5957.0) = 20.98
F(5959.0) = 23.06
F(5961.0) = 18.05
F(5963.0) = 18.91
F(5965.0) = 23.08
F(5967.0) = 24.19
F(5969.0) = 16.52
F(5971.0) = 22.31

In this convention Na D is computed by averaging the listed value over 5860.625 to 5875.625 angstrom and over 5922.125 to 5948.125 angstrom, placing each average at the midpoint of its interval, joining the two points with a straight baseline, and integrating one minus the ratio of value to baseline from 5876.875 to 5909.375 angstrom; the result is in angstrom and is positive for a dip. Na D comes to 0.6 angstrom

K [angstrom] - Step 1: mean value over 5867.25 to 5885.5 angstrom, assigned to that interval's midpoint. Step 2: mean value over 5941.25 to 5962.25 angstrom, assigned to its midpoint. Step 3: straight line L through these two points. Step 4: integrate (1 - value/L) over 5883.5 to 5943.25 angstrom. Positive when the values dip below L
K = 4.7 angstrom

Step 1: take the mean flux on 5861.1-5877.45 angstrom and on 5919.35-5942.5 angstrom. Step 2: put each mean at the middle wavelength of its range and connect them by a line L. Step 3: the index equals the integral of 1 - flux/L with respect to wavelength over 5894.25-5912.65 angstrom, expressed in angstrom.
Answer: 1.3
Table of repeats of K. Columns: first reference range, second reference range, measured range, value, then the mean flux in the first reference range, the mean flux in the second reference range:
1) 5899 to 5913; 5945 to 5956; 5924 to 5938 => 0.2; 20.1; 20.6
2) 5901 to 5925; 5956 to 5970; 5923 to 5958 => -0.1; 19.4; 20.7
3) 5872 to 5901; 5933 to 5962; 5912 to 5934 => 0.7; 19.8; 20.1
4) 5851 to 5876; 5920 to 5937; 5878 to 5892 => -0.9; 19.9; 19.6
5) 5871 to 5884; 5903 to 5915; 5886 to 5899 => 2.8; 22.1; 20.1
